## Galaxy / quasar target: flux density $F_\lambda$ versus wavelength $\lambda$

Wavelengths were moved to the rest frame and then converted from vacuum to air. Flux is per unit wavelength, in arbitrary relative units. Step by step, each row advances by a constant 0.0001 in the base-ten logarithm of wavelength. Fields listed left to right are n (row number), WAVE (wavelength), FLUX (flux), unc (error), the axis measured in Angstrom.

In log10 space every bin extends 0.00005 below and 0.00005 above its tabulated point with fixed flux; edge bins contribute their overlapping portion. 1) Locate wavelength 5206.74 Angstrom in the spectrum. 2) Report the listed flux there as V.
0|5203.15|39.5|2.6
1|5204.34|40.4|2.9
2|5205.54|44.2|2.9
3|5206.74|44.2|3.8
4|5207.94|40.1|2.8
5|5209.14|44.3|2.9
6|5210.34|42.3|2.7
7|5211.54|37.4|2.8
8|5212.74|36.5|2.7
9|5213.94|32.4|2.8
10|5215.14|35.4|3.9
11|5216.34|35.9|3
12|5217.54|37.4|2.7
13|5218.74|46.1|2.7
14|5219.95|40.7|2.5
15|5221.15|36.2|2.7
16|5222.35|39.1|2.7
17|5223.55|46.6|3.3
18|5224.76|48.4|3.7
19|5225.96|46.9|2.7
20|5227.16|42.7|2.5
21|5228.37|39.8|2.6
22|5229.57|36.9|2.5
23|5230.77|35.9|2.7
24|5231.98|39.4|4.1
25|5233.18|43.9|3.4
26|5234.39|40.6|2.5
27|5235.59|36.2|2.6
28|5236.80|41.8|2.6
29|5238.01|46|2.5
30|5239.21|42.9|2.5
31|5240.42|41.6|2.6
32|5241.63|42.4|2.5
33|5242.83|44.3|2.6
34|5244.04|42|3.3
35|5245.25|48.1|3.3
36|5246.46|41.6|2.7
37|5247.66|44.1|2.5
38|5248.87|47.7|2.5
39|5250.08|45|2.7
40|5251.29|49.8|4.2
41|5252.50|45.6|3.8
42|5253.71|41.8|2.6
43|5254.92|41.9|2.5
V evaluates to 44.2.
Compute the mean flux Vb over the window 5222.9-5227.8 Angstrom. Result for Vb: 46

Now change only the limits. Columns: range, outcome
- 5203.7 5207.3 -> 42.9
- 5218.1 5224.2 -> 41.7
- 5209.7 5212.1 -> 40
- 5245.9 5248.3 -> 43.1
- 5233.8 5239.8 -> 41.5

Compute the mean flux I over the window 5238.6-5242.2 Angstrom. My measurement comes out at 42.3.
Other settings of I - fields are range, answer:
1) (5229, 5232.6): 37.5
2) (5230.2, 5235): 40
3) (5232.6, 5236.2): 40.2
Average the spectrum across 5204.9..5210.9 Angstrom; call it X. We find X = 43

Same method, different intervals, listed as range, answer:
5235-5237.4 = 38.9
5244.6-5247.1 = 44.9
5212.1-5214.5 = 34.5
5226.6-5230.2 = 39.8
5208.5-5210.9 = 43.2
